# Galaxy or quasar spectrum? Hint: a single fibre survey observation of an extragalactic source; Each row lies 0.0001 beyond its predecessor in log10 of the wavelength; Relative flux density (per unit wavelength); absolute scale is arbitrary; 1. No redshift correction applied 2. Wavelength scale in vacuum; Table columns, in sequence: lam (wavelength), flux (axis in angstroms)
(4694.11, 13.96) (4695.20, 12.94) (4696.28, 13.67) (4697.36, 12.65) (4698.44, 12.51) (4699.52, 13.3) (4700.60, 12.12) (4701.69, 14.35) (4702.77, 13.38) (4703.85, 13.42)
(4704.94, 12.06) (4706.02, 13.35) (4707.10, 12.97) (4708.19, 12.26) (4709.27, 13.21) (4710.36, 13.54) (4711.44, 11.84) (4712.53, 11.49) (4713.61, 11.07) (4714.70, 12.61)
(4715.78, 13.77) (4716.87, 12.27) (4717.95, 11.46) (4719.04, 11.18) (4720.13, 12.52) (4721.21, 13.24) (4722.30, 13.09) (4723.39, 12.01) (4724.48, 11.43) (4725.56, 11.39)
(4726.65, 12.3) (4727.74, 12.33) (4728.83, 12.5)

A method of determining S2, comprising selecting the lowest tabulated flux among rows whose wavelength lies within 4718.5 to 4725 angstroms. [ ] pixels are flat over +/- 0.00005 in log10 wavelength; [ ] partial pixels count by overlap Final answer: 11.18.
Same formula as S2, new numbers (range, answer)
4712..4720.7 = 11.07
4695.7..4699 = 12.51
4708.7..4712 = 11.84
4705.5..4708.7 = 12.26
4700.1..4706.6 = 12.06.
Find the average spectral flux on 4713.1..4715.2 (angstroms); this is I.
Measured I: 11.8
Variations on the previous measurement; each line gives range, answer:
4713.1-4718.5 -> 12.2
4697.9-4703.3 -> 13.1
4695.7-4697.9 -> 13.2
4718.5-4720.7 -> 11.9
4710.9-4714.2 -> 11.5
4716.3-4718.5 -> 11.9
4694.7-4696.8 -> 13.3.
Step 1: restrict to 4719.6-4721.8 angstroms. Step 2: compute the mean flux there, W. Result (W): 12.9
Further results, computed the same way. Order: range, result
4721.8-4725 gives 12.2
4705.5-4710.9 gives 13.1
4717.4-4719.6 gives 11.3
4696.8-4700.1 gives 12.8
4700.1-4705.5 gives 13.1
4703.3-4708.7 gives 12.8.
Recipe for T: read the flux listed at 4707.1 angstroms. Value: 12.97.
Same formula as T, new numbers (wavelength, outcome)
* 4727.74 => 12.33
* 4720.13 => 12.52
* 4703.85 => 13.42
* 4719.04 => 11.18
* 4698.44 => 12.51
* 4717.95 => 11.46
